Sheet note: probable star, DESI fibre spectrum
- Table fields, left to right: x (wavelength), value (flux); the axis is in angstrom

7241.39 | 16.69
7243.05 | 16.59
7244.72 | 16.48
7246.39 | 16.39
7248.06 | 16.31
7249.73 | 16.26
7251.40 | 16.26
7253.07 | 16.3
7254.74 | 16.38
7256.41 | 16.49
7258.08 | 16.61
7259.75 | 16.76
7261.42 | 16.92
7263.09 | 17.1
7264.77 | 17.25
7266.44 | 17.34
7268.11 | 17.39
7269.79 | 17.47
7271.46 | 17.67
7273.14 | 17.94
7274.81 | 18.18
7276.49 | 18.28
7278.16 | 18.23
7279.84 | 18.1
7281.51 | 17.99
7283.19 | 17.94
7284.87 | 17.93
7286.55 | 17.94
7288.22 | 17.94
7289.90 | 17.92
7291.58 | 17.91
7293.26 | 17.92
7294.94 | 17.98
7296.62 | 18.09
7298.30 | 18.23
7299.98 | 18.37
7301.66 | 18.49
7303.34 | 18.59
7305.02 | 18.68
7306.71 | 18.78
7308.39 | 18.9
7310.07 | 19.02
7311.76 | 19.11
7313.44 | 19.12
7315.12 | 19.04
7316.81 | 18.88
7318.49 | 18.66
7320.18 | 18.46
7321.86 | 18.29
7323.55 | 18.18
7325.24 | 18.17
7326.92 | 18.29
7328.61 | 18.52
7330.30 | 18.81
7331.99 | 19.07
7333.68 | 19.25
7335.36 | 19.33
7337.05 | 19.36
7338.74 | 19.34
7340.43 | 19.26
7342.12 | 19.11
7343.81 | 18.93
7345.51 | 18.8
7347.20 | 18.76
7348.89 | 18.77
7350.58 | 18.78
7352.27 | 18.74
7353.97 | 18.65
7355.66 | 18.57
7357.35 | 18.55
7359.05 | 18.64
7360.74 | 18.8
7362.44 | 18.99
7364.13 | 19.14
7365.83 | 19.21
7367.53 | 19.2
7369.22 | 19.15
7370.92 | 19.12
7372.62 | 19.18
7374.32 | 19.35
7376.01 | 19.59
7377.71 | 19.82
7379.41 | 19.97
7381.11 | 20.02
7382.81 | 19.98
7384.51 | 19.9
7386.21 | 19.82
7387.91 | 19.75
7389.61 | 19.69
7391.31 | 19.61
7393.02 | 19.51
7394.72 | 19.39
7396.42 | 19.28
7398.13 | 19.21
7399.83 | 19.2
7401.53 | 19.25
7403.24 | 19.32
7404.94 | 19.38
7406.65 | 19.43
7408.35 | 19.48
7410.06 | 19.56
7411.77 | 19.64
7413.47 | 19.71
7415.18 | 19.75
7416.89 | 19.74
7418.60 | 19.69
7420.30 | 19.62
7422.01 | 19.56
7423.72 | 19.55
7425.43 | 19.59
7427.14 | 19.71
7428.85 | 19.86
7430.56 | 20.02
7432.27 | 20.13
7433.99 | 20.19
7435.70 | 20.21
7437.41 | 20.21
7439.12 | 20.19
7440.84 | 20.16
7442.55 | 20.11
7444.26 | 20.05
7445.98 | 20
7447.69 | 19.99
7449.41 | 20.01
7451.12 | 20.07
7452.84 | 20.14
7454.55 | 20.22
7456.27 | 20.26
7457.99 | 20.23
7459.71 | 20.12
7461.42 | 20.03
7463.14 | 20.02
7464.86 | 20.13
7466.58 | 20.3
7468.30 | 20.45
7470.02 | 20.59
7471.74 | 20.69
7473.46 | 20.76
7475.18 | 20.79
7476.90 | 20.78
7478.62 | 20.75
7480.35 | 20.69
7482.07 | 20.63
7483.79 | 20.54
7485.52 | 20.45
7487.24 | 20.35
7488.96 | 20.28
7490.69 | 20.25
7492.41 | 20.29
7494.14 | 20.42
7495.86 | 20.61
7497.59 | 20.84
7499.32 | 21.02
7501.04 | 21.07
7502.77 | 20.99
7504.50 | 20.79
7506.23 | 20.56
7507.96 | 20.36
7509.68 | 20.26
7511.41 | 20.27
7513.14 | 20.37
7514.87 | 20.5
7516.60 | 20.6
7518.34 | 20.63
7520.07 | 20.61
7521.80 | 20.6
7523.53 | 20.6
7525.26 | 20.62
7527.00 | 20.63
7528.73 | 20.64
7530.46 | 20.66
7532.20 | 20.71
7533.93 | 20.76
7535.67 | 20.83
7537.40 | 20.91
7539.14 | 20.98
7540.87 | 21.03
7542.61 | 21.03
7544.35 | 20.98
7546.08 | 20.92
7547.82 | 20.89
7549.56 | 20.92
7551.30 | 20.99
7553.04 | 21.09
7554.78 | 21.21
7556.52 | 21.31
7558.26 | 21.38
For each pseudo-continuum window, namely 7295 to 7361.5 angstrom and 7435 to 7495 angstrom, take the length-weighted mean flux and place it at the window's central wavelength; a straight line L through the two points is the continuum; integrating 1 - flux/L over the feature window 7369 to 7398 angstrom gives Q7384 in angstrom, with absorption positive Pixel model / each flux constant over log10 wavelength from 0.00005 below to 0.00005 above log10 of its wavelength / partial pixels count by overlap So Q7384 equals -0.32 angstrom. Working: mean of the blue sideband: 18.7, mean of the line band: 19.6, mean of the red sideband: 20.3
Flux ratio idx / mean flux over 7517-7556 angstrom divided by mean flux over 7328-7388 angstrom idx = 1.09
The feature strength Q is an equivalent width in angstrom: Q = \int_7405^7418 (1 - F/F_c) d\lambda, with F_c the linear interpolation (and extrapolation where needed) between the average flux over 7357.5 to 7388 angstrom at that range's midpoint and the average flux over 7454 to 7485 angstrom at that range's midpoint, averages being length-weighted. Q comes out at 0.1 angstrom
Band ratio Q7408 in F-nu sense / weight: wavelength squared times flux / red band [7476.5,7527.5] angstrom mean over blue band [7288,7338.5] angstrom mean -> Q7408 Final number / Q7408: 1.2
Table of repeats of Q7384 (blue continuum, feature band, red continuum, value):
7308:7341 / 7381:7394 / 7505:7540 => -0.2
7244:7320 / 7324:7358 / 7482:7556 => -0.6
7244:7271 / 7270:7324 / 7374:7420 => -2.4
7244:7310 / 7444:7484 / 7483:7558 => -0.7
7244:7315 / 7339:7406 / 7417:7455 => -0.7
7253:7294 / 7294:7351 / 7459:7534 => -1.7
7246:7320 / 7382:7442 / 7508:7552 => -1.1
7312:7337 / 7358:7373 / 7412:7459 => 0.1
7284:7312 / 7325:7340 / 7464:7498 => -0.2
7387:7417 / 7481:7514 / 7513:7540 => -0.2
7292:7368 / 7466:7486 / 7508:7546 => -0.4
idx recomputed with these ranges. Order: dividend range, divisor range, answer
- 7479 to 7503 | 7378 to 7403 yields 1.05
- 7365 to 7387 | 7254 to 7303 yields 1.11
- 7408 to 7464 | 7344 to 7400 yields 1.04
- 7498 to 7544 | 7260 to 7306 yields 1.16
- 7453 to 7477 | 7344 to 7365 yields 1.09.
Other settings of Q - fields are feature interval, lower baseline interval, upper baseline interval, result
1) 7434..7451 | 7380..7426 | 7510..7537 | -0.2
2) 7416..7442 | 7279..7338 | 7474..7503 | 0.0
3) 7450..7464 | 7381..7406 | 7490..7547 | 0.0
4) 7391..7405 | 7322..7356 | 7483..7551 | 0.1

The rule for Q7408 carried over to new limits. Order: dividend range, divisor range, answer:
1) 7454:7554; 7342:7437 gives 1.09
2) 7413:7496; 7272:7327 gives 1.15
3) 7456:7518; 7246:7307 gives 1.23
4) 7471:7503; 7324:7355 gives 1.14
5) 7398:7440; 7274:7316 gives 1.11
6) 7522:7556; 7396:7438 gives 1.10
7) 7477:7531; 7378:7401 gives 1.08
